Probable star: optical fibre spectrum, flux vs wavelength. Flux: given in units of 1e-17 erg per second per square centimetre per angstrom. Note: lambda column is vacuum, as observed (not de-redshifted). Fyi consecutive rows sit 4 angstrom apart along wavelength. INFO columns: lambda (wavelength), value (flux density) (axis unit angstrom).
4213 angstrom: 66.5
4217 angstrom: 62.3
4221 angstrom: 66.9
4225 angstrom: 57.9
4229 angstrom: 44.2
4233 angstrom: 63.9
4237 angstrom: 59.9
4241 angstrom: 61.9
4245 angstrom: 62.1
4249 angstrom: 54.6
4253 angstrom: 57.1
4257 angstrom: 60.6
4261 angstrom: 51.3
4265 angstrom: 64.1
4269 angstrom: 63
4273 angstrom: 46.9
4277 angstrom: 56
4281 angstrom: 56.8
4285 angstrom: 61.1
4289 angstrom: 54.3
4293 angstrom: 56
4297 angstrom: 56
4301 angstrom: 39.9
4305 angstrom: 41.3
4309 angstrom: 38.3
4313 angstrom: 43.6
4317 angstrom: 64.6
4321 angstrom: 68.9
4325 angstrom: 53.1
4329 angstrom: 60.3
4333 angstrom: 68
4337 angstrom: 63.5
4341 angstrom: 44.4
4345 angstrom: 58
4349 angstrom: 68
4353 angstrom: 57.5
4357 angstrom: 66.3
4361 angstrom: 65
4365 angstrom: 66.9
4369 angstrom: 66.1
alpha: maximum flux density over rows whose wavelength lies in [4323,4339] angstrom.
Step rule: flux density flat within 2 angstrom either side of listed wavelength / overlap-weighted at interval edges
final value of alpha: 68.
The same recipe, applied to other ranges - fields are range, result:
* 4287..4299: 56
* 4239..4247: 62.1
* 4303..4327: 68.9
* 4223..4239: 63.9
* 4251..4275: 64.1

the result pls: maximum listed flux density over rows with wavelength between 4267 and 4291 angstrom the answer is 63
